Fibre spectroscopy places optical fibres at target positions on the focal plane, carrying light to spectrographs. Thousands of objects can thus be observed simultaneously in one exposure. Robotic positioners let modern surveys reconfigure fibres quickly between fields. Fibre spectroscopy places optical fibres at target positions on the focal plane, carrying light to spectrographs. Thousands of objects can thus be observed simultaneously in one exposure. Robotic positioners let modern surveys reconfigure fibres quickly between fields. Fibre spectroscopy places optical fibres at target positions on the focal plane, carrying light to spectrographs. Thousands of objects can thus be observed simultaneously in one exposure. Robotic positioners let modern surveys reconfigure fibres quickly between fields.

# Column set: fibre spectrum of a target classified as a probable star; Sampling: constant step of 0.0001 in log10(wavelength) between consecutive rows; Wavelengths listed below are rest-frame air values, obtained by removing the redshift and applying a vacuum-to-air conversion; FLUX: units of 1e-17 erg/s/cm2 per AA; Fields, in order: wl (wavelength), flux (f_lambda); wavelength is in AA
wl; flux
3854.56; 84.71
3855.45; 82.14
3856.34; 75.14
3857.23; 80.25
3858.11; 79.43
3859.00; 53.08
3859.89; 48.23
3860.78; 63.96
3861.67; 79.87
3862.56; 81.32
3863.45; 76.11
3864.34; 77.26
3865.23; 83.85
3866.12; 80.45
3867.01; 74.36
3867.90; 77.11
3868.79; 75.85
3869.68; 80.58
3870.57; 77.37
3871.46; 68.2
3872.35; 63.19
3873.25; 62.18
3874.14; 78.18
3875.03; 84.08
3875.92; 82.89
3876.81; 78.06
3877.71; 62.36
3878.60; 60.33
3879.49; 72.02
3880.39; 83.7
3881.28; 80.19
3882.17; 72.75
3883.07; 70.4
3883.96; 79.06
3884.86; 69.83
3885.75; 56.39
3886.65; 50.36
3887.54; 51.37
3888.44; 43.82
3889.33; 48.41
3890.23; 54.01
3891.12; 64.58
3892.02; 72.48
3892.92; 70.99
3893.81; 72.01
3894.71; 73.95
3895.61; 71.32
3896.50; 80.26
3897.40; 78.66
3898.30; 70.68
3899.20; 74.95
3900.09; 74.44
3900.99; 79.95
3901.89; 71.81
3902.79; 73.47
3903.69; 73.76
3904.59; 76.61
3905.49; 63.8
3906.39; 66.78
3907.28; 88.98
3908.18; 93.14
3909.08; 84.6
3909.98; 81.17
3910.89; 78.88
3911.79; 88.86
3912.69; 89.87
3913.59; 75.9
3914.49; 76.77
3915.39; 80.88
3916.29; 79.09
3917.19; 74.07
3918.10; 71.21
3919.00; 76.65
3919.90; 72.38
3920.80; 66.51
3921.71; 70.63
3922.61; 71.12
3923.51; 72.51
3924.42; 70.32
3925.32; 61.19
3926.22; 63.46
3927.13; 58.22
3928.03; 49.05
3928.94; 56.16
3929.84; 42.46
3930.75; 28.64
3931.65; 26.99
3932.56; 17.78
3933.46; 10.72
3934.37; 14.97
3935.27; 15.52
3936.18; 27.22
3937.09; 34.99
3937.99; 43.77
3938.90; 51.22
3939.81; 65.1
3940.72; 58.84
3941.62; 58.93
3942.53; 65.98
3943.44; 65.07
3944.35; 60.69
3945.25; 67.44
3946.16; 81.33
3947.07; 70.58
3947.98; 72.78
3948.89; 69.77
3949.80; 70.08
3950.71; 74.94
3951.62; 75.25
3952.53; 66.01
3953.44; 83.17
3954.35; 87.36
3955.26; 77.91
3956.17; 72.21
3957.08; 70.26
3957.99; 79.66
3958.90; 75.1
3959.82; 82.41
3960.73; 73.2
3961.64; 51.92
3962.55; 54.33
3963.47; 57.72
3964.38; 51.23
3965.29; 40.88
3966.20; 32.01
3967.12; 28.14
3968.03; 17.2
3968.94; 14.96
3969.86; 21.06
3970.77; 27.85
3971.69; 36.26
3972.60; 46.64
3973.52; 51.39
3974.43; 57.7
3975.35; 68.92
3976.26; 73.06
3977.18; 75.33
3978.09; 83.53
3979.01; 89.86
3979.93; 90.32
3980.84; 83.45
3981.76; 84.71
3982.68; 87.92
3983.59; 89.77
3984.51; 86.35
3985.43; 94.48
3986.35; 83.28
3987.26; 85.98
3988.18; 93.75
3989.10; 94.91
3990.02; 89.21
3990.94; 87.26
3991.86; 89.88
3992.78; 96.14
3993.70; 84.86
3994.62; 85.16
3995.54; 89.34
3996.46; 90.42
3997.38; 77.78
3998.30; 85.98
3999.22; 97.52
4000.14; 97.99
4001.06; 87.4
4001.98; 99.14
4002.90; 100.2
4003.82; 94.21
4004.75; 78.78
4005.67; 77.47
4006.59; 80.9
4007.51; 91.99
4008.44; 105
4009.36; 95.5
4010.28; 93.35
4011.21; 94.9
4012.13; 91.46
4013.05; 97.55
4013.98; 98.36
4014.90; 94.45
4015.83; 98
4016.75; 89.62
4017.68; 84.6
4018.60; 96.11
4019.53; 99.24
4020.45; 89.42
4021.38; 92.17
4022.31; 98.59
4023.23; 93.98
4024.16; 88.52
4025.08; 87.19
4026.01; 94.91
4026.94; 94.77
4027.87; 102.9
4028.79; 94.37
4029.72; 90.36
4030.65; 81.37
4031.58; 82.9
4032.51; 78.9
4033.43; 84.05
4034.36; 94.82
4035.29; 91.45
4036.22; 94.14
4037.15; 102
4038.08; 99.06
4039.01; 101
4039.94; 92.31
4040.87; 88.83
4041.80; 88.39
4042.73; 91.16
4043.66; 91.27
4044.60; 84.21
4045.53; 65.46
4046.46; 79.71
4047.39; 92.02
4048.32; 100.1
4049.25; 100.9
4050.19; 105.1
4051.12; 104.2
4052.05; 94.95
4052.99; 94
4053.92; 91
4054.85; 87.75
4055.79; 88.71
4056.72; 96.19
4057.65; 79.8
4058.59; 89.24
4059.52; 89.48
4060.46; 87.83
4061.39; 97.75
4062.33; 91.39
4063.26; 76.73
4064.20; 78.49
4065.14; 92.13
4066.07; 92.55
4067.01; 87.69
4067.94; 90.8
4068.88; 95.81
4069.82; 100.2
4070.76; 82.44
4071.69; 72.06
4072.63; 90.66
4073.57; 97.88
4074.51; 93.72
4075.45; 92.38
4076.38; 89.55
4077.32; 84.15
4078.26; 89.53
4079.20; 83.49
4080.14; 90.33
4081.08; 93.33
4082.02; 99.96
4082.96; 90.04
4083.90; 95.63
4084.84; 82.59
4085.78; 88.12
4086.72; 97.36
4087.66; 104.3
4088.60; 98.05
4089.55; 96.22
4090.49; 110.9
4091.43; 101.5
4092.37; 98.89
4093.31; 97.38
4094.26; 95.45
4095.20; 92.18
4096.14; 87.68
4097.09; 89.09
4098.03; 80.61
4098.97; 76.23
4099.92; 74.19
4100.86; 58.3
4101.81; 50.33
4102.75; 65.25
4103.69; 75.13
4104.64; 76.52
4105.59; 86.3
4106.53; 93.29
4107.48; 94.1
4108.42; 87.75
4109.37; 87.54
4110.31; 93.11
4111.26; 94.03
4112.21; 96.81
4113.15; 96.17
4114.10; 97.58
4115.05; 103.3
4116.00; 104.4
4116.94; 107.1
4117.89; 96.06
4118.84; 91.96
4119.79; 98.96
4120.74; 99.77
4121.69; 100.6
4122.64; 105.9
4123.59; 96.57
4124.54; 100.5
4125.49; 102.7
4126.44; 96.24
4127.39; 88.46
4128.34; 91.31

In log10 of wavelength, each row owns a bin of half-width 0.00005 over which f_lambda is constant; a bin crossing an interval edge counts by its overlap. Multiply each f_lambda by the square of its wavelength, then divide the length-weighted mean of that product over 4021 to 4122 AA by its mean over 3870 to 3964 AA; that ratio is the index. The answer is 1.5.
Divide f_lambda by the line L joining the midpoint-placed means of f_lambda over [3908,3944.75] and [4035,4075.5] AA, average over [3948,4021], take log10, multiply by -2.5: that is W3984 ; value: -0.05 mag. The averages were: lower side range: 59.5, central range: 77.5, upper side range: 90.9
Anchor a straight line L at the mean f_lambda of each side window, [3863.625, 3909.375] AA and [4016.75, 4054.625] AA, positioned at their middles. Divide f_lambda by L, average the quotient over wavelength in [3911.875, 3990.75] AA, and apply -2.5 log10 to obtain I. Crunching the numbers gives 0.27 mag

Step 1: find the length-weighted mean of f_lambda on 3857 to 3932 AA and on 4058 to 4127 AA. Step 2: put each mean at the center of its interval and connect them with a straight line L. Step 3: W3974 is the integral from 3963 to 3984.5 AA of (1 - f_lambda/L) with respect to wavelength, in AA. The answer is 5.8 AA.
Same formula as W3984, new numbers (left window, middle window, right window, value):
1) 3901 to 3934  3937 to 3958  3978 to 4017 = 0.119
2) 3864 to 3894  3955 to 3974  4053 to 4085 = 0.484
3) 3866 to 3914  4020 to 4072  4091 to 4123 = -0.072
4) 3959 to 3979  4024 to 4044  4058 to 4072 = -0.199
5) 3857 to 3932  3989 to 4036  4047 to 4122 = -0.101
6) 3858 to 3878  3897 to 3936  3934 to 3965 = 0.036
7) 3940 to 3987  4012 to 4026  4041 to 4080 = -0.176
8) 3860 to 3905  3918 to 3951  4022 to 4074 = 0.366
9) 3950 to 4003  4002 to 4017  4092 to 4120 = -0.208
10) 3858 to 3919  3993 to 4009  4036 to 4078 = -0.062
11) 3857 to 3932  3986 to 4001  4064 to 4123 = -0.112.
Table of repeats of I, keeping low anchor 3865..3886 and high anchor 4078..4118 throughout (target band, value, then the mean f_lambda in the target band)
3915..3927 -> 0.09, 71.1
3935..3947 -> 0.40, 54.7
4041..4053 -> -0.06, 91.4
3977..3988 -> -0.06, 86.8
